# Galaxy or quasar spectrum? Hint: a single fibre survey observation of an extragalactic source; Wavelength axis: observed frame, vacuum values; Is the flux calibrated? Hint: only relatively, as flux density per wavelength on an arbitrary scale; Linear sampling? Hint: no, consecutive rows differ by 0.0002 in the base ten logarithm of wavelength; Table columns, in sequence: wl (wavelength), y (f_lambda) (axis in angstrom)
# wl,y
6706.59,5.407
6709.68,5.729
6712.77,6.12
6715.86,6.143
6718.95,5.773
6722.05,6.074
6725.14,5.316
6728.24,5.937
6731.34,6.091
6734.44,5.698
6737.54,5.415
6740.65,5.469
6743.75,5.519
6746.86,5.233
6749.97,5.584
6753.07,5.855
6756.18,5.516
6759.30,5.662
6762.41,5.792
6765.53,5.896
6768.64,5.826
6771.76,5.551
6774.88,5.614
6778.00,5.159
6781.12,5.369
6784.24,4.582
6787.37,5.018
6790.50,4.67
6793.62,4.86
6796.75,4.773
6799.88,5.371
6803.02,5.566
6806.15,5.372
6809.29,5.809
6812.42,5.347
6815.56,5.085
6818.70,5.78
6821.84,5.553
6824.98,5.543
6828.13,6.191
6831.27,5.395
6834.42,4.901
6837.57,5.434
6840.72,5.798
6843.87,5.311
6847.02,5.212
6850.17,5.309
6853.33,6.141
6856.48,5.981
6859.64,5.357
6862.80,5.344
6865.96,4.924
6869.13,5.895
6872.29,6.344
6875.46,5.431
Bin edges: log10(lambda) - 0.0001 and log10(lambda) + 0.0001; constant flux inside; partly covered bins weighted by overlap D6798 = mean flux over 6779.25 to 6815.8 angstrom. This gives 5.15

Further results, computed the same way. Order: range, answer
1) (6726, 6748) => 5.62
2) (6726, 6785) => 5.58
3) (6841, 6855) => 5.53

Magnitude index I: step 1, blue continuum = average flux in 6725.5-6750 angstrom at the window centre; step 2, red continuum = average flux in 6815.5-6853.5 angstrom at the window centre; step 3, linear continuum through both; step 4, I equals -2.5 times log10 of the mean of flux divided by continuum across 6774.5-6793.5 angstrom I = 0.11 mag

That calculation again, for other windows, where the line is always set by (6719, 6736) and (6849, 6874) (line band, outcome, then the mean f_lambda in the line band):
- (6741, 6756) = 0.05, 5.54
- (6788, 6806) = 0.13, 5.07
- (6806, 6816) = 0.05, 5.44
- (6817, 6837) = 0.03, 5.55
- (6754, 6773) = 0.01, 5.71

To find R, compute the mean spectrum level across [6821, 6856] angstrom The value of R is 5.54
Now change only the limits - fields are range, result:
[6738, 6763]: 5.56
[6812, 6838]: 5.48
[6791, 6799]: 4.85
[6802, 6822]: 5.5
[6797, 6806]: 5.35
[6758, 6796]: 5.32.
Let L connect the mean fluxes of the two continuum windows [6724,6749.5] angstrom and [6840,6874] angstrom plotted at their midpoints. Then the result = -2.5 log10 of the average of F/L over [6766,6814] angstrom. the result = 0.063 mag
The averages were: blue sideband 5.59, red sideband 5.6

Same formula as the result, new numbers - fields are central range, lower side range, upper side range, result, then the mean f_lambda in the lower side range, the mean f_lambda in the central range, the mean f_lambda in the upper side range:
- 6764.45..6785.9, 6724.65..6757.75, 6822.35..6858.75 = 0.035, 5.61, 5.42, 5.56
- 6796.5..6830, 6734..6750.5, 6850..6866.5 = 0.002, 5.46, 5.52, 5.56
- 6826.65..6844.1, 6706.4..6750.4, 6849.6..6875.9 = 0.029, 5.71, 5.52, 5.66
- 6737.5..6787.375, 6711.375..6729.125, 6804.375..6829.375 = 0.051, 5.89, 5.49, 5.58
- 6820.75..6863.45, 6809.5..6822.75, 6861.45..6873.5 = 0.001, 5.48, 5.54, 5.61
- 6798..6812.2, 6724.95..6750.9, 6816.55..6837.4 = 0.011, 5.6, 5.49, 5.54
